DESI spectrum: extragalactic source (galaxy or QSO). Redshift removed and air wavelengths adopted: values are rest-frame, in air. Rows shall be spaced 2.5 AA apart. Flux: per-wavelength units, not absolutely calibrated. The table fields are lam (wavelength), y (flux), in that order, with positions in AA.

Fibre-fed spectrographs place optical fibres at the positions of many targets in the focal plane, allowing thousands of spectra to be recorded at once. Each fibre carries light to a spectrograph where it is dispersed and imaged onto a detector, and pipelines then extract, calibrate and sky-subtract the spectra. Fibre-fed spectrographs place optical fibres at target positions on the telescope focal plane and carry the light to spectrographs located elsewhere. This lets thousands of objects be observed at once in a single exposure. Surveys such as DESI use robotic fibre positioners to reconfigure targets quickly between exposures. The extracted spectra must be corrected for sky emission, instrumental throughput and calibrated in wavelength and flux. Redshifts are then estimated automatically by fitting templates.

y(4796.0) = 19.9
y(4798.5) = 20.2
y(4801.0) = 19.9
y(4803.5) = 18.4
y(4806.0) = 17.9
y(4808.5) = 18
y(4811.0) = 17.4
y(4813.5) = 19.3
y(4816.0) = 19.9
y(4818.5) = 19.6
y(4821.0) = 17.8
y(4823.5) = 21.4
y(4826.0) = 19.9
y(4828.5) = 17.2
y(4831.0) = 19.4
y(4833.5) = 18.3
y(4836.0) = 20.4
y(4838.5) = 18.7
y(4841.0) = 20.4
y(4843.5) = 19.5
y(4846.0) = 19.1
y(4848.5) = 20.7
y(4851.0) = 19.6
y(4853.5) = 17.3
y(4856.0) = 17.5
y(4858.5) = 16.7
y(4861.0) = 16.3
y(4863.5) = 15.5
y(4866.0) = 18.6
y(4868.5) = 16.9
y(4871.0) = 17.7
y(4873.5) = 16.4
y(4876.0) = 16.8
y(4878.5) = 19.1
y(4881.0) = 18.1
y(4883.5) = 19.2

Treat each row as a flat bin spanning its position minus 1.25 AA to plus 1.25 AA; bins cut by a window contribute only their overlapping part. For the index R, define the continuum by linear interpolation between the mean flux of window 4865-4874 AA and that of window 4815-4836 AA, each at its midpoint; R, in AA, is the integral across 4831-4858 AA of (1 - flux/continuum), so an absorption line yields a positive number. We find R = -0.90 AA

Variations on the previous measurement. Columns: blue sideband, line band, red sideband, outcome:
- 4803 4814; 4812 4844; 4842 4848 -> -0.83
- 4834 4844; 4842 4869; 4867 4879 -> 0.74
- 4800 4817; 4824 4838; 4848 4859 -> -0.50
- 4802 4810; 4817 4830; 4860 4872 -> -1.02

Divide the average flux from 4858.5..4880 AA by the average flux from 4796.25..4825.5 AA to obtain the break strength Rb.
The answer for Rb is 0.90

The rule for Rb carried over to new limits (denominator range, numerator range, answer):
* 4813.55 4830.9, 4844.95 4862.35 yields 0.94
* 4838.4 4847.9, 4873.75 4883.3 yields 0.92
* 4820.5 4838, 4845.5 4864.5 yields 0.93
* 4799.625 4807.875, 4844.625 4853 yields 1.05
